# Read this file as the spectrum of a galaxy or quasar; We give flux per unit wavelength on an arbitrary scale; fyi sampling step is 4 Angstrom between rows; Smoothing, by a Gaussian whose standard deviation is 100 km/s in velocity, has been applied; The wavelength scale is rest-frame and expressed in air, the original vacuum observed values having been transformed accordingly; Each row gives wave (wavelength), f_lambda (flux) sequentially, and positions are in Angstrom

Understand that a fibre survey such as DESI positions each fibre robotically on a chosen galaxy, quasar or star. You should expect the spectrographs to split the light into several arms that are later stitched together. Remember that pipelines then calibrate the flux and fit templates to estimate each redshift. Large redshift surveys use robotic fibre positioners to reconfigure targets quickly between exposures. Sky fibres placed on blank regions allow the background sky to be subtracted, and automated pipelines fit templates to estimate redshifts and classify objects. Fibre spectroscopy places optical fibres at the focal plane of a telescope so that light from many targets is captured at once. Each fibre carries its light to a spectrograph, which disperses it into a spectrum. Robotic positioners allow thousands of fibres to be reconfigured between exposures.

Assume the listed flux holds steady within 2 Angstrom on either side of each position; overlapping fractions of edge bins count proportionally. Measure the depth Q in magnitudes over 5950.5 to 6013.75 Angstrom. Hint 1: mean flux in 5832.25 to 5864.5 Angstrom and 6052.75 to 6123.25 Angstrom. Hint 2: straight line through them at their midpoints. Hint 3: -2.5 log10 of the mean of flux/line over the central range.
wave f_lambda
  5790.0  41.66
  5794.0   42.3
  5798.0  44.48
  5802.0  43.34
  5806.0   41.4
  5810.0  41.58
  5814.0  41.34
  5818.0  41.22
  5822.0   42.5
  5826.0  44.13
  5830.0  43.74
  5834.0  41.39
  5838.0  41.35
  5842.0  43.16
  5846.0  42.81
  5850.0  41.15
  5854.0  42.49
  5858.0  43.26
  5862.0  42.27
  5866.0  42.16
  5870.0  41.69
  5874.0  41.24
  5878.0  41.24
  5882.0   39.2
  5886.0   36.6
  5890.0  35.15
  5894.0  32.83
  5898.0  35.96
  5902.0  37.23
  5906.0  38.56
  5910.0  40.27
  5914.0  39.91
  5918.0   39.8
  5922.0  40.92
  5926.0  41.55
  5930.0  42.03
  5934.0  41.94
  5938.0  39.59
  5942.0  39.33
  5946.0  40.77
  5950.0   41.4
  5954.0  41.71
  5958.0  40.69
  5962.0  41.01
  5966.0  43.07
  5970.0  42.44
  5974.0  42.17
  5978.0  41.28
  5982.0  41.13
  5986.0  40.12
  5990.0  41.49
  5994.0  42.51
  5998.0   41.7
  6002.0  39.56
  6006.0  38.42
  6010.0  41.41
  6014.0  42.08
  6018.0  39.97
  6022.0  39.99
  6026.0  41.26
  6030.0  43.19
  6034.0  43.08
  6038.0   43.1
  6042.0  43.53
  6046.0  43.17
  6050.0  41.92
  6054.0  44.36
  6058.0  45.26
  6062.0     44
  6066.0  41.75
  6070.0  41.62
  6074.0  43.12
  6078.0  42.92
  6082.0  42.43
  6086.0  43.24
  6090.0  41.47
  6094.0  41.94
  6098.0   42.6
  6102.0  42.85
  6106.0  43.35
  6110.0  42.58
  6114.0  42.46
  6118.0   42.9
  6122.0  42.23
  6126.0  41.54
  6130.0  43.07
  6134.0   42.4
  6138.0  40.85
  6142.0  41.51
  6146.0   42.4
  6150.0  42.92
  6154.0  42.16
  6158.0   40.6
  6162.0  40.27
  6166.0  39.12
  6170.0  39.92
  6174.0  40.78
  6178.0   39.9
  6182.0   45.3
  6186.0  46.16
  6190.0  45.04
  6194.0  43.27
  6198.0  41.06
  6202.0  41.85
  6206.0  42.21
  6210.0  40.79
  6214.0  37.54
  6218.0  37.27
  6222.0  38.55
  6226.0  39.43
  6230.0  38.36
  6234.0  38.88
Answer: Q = 0.03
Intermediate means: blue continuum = 42.2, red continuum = 42.8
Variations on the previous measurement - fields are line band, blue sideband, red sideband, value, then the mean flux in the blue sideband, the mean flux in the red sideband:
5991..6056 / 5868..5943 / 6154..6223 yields -0.05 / 39.2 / 41.2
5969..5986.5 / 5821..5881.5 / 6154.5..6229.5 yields 0.01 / 42.2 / 41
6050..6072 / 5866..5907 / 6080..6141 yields -0.05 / 38.2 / 42.4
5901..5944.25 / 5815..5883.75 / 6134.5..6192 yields 0.05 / 42.1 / 41.9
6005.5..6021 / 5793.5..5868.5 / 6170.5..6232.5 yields 0.03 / 42.4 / 41.1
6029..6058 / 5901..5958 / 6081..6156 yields -0.04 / 40.4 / 42.4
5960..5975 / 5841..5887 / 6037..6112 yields 0.00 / 41.5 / 42.9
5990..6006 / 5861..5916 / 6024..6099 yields 0.01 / 38.8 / 42.8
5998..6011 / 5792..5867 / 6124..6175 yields 0.05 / 42.4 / 41.4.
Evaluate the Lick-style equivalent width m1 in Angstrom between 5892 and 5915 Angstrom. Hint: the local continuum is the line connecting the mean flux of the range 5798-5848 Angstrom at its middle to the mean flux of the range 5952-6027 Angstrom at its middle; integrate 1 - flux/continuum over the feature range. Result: 2.4 Angstrom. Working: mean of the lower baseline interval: 42.4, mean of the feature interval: 37.4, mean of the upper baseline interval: 41.2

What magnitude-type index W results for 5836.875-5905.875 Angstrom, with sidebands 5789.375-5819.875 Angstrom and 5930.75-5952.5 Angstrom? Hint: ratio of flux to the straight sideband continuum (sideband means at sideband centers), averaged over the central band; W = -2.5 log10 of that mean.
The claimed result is 0.04 mag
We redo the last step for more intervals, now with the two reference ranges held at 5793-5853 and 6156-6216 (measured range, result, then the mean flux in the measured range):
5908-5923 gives 0.05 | 40.2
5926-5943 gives 0.03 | 40.9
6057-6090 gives -0.03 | 42.9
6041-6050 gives -0.03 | 43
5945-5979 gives 0.01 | 41.7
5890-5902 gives 0.20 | 35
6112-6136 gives -0.02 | 42.4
